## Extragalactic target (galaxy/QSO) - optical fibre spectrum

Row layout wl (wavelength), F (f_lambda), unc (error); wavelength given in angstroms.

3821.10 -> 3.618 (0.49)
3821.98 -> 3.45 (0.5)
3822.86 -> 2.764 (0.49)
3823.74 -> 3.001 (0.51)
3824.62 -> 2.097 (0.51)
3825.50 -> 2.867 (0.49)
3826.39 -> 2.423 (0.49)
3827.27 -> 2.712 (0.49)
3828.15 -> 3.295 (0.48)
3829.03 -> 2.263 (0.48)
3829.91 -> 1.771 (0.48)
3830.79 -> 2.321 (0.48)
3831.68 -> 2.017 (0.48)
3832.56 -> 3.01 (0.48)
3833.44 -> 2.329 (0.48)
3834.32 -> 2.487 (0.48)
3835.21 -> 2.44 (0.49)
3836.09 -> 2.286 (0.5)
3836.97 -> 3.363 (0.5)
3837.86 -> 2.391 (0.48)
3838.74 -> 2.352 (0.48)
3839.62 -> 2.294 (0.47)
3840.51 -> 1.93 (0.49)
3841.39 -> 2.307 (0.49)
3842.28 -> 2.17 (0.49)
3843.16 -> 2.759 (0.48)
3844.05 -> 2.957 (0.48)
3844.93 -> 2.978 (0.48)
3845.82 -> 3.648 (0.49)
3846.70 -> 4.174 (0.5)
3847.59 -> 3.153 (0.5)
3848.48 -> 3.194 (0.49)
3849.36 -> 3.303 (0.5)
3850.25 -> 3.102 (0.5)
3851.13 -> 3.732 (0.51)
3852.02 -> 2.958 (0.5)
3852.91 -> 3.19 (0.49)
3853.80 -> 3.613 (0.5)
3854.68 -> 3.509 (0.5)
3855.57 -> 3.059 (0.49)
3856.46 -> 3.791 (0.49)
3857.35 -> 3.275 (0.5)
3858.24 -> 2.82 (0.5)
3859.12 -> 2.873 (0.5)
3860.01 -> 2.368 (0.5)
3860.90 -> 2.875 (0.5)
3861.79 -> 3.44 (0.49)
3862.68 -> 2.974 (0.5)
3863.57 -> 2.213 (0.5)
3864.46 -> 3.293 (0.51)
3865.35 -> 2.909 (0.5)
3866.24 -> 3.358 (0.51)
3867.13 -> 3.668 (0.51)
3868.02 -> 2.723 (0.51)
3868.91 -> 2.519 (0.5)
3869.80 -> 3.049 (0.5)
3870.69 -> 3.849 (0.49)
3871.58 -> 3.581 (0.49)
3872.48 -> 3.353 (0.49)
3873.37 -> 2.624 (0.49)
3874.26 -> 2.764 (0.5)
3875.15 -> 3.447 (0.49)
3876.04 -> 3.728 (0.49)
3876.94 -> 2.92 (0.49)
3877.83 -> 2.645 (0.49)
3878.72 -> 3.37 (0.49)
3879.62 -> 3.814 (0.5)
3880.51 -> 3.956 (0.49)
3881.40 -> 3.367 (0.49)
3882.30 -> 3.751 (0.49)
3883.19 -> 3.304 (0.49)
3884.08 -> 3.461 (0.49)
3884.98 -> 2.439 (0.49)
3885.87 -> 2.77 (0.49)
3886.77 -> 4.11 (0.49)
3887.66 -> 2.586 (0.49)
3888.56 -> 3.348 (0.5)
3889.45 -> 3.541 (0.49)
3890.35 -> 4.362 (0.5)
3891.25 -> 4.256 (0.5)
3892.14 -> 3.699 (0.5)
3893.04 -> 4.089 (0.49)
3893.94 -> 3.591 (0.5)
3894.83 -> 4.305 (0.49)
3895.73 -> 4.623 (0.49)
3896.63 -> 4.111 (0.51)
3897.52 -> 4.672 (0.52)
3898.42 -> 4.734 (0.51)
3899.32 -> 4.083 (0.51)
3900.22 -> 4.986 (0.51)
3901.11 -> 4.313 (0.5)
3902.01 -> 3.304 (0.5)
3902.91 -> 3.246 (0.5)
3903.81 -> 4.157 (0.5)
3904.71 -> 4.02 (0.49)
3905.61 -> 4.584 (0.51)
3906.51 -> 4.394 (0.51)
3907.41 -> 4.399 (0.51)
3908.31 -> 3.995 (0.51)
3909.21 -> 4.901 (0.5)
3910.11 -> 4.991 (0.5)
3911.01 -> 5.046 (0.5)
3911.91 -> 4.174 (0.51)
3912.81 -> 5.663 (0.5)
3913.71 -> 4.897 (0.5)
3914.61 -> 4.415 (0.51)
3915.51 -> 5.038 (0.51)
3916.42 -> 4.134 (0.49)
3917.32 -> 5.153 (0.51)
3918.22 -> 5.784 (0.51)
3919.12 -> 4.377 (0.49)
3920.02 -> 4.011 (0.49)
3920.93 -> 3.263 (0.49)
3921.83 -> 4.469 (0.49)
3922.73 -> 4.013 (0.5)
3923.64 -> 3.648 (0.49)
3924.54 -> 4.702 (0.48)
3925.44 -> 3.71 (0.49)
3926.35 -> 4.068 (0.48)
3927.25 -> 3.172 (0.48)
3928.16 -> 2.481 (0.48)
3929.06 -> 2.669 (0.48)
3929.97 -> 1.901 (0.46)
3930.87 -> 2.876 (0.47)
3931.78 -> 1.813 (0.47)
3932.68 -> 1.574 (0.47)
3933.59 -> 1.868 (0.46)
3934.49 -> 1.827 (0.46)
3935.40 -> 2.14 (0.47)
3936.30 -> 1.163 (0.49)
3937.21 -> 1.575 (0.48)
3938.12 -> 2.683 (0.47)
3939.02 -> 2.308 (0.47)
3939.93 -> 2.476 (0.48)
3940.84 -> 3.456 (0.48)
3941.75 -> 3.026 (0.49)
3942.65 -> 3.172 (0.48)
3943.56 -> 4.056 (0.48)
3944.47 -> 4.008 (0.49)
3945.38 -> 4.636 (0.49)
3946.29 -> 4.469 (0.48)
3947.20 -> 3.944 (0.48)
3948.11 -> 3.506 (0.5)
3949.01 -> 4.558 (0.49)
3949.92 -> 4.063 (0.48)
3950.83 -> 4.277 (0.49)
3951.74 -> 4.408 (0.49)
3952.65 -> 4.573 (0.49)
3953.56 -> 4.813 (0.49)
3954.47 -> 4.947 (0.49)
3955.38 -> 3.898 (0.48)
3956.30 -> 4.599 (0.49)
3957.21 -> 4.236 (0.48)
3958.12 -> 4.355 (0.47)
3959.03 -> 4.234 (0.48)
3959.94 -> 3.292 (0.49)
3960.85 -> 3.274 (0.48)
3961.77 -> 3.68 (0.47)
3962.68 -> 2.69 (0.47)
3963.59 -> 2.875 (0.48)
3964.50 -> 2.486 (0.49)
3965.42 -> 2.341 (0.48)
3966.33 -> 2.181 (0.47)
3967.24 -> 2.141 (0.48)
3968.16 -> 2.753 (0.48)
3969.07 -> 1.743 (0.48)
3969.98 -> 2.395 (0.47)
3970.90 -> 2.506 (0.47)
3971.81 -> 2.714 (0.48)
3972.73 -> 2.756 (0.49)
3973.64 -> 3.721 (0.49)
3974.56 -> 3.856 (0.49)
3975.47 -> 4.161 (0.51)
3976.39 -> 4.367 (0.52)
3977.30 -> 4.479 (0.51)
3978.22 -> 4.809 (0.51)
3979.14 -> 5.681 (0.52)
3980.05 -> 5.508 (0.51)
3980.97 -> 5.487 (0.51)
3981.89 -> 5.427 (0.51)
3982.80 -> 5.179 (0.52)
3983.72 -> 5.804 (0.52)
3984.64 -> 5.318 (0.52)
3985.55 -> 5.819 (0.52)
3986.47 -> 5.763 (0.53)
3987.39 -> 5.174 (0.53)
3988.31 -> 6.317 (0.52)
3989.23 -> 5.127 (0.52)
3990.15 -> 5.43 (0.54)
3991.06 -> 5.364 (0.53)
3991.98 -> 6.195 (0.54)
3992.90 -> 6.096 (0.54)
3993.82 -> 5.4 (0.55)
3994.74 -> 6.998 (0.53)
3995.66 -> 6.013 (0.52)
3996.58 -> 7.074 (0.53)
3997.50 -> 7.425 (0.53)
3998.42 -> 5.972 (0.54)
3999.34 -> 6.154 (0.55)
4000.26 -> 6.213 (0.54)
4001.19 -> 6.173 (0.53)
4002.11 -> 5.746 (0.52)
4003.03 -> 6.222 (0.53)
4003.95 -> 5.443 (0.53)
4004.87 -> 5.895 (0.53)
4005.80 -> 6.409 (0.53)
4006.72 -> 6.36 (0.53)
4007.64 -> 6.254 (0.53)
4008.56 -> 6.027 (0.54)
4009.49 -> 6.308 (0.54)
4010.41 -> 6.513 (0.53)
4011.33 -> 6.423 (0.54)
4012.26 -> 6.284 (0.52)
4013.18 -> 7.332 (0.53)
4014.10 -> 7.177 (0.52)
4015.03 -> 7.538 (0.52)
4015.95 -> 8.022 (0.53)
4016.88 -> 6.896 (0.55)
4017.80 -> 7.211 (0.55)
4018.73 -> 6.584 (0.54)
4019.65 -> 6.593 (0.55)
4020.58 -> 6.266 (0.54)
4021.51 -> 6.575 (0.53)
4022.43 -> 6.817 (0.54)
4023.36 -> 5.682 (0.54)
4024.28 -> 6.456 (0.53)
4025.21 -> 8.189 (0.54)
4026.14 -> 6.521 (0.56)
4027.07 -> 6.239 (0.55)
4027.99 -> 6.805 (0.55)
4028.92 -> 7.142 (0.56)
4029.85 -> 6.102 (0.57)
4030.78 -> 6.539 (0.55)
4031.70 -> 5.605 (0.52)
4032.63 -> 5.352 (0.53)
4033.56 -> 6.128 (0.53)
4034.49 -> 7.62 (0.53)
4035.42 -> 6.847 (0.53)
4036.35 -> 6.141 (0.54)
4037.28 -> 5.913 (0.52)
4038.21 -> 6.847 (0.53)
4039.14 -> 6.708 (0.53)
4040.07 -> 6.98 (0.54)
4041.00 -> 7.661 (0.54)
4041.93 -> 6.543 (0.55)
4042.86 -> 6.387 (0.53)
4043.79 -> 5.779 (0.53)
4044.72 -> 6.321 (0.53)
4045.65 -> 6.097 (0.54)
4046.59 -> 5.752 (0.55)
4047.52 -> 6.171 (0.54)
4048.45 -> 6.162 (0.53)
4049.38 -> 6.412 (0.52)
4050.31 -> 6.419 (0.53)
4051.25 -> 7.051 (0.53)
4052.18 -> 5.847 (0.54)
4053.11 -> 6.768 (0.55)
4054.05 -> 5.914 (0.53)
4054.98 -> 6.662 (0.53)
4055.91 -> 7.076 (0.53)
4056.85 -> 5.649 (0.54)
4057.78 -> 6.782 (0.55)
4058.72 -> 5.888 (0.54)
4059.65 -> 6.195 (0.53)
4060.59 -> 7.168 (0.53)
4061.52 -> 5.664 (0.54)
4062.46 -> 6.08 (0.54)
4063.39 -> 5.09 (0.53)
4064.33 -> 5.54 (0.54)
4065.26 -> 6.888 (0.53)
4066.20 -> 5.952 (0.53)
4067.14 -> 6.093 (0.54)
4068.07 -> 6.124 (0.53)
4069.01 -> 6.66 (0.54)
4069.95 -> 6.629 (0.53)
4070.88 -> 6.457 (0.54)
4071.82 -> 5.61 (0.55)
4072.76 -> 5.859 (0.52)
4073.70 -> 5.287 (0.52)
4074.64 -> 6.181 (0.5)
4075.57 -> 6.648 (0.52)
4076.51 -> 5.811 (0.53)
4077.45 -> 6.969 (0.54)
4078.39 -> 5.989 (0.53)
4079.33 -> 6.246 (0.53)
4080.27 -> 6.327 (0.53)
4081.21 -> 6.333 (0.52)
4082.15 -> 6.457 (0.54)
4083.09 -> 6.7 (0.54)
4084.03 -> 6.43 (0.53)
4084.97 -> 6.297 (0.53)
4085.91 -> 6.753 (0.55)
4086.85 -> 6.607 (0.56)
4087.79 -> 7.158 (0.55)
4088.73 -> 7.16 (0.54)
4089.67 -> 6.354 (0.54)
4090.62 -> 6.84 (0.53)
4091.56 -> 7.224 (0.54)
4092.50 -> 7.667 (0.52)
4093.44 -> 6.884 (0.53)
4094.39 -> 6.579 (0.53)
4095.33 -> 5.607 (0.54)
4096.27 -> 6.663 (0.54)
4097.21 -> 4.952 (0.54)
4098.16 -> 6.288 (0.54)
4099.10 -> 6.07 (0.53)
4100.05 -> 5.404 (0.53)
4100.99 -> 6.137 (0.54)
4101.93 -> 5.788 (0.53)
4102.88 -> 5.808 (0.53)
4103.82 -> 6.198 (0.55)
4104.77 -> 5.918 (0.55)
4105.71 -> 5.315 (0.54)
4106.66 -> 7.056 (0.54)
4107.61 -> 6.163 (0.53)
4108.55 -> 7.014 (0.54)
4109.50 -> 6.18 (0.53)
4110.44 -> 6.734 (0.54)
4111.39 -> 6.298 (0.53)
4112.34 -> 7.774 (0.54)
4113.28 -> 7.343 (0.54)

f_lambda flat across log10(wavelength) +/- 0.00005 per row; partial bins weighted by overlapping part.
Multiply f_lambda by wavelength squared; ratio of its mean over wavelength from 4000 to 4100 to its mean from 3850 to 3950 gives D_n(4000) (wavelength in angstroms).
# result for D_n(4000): 1.95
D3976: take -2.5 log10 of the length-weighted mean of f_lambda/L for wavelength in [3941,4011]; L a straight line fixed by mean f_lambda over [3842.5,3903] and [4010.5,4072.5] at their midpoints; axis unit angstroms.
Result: 0.14 mag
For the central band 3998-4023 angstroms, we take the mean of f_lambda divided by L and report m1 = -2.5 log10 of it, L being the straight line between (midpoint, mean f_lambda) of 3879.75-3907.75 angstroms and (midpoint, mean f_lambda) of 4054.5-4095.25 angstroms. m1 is -0.18 mag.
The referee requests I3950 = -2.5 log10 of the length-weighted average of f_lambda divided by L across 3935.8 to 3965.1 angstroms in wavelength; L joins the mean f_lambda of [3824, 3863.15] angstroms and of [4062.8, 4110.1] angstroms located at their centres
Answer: 0.21 mag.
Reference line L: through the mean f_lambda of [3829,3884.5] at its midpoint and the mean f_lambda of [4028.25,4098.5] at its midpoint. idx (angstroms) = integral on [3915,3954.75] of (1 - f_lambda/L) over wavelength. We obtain 7.04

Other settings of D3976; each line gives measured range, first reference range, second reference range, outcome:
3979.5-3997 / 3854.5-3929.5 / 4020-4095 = -0.09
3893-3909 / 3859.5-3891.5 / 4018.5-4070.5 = -0.14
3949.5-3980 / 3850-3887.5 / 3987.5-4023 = 0.43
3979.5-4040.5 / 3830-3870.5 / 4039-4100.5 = -0.17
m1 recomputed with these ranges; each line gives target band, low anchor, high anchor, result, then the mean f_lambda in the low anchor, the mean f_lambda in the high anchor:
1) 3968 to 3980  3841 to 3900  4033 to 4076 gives 0.36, 3.36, 6.32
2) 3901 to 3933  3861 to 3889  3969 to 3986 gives -0.09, 3.2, 4.36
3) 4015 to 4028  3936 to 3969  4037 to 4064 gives -0.23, 3.47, 6.34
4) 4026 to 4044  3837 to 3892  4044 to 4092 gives -0.12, 3.16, 6.32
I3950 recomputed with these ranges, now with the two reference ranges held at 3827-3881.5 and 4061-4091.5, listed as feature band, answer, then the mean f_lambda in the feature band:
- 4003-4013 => -0.18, 6.23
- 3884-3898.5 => -0.07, 3.79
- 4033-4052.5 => -0.12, 6.46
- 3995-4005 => -0.21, 6.24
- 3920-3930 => 0.14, 3.55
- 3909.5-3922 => -0.20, 4.68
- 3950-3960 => 0.03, 4.36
